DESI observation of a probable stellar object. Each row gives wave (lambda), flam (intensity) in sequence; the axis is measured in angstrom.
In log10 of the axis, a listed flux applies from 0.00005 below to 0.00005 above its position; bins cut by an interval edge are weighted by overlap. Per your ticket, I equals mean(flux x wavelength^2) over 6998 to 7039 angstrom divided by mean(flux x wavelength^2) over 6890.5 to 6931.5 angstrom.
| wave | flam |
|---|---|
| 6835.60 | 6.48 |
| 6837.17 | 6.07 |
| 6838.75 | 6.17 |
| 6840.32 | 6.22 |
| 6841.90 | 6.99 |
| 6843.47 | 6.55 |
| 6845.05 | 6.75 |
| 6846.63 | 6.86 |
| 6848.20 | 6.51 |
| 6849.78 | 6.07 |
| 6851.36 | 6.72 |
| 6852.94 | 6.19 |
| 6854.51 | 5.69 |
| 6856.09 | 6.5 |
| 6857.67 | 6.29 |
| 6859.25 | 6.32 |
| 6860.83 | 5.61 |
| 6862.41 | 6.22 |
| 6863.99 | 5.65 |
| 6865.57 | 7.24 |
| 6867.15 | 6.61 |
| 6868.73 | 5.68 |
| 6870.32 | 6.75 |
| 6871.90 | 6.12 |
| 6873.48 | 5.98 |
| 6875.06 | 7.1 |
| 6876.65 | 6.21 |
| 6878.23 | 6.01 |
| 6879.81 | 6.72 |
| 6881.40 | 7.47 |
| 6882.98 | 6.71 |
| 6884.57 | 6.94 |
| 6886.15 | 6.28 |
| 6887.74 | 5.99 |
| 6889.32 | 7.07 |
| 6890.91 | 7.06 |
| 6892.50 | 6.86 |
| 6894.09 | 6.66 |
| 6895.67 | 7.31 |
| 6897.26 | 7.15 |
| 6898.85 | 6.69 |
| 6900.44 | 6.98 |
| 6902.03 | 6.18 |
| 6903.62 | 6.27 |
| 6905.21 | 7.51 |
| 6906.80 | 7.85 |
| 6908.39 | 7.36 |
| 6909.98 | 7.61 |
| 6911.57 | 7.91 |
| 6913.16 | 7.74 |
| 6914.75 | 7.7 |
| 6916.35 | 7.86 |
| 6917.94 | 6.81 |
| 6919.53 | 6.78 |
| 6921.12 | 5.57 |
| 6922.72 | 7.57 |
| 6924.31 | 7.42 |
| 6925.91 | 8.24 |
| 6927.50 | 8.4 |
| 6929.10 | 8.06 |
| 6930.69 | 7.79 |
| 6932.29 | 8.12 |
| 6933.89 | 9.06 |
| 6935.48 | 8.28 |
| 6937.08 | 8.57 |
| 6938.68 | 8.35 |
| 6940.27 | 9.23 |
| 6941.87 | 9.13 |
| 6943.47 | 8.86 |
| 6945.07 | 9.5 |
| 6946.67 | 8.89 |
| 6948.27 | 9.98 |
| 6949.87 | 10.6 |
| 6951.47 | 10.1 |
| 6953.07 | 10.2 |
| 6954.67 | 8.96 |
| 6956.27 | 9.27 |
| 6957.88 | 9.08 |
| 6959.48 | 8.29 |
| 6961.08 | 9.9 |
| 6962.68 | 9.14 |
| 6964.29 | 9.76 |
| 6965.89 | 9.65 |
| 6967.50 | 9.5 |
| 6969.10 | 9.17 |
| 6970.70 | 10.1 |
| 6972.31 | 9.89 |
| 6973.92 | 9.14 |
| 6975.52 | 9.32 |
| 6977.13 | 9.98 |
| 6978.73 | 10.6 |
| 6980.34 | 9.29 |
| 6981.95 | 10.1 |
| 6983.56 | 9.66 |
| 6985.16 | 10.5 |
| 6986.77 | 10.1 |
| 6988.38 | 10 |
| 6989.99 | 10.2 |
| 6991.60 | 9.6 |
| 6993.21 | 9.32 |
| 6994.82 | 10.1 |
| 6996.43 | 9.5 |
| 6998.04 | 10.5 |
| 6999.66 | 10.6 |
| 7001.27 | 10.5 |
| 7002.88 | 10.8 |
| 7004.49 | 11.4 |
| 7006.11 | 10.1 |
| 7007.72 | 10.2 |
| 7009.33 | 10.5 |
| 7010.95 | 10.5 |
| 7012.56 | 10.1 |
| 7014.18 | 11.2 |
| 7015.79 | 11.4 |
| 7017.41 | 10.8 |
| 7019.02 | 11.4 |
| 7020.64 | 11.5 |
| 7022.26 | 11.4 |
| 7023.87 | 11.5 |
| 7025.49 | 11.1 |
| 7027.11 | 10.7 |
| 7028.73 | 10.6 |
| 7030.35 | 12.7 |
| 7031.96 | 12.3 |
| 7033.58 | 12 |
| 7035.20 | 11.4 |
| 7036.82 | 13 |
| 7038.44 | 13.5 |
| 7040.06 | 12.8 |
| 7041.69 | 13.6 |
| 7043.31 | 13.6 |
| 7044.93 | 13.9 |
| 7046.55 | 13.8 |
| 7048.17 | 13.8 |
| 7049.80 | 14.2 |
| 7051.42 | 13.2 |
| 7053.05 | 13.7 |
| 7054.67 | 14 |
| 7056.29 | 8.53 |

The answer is 1.6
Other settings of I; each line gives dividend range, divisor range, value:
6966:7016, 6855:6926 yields 1.53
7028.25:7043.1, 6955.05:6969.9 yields 1.38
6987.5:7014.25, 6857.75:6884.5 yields 1.66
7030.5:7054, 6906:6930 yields 1.82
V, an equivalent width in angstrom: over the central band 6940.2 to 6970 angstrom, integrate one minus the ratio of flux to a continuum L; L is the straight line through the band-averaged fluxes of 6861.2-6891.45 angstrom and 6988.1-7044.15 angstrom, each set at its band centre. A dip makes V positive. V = -1.0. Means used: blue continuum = 6.5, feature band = 9.44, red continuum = 11.2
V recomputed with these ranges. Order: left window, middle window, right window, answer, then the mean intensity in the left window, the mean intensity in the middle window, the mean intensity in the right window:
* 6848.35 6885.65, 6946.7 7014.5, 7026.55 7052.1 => 4.4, 6.38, 9.92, 12.8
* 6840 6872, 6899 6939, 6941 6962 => 3.9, 6.36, 7.58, 9.44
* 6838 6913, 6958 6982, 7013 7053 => 1.2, 6.64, 9.56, 12.3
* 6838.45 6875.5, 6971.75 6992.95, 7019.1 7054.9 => 1.7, 6.36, 9.86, 12.6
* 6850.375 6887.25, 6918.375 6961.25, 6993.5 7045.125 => 0.6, 6.39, 8.64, 11.4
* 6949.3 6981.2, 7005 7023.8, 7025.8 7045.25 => 1.2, 9.59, 10.9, 12.4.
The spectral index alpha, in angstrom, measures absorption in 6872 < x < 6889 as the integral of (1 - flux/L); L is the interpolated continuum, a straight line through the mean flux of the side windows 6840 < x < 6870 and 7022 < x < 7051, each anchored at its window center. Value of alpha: 1.6 angstrom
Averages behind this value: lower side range 6.36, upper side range 12.6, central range 6.54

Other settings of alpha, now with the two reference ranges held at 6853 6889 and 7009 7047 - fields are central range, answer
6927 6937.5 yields 0.26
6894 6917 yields 0.98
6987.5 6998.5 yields 0.81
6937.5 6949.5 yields -0.33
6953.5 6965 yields 0.30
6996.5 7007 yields 0.38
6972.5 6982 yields 0.36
